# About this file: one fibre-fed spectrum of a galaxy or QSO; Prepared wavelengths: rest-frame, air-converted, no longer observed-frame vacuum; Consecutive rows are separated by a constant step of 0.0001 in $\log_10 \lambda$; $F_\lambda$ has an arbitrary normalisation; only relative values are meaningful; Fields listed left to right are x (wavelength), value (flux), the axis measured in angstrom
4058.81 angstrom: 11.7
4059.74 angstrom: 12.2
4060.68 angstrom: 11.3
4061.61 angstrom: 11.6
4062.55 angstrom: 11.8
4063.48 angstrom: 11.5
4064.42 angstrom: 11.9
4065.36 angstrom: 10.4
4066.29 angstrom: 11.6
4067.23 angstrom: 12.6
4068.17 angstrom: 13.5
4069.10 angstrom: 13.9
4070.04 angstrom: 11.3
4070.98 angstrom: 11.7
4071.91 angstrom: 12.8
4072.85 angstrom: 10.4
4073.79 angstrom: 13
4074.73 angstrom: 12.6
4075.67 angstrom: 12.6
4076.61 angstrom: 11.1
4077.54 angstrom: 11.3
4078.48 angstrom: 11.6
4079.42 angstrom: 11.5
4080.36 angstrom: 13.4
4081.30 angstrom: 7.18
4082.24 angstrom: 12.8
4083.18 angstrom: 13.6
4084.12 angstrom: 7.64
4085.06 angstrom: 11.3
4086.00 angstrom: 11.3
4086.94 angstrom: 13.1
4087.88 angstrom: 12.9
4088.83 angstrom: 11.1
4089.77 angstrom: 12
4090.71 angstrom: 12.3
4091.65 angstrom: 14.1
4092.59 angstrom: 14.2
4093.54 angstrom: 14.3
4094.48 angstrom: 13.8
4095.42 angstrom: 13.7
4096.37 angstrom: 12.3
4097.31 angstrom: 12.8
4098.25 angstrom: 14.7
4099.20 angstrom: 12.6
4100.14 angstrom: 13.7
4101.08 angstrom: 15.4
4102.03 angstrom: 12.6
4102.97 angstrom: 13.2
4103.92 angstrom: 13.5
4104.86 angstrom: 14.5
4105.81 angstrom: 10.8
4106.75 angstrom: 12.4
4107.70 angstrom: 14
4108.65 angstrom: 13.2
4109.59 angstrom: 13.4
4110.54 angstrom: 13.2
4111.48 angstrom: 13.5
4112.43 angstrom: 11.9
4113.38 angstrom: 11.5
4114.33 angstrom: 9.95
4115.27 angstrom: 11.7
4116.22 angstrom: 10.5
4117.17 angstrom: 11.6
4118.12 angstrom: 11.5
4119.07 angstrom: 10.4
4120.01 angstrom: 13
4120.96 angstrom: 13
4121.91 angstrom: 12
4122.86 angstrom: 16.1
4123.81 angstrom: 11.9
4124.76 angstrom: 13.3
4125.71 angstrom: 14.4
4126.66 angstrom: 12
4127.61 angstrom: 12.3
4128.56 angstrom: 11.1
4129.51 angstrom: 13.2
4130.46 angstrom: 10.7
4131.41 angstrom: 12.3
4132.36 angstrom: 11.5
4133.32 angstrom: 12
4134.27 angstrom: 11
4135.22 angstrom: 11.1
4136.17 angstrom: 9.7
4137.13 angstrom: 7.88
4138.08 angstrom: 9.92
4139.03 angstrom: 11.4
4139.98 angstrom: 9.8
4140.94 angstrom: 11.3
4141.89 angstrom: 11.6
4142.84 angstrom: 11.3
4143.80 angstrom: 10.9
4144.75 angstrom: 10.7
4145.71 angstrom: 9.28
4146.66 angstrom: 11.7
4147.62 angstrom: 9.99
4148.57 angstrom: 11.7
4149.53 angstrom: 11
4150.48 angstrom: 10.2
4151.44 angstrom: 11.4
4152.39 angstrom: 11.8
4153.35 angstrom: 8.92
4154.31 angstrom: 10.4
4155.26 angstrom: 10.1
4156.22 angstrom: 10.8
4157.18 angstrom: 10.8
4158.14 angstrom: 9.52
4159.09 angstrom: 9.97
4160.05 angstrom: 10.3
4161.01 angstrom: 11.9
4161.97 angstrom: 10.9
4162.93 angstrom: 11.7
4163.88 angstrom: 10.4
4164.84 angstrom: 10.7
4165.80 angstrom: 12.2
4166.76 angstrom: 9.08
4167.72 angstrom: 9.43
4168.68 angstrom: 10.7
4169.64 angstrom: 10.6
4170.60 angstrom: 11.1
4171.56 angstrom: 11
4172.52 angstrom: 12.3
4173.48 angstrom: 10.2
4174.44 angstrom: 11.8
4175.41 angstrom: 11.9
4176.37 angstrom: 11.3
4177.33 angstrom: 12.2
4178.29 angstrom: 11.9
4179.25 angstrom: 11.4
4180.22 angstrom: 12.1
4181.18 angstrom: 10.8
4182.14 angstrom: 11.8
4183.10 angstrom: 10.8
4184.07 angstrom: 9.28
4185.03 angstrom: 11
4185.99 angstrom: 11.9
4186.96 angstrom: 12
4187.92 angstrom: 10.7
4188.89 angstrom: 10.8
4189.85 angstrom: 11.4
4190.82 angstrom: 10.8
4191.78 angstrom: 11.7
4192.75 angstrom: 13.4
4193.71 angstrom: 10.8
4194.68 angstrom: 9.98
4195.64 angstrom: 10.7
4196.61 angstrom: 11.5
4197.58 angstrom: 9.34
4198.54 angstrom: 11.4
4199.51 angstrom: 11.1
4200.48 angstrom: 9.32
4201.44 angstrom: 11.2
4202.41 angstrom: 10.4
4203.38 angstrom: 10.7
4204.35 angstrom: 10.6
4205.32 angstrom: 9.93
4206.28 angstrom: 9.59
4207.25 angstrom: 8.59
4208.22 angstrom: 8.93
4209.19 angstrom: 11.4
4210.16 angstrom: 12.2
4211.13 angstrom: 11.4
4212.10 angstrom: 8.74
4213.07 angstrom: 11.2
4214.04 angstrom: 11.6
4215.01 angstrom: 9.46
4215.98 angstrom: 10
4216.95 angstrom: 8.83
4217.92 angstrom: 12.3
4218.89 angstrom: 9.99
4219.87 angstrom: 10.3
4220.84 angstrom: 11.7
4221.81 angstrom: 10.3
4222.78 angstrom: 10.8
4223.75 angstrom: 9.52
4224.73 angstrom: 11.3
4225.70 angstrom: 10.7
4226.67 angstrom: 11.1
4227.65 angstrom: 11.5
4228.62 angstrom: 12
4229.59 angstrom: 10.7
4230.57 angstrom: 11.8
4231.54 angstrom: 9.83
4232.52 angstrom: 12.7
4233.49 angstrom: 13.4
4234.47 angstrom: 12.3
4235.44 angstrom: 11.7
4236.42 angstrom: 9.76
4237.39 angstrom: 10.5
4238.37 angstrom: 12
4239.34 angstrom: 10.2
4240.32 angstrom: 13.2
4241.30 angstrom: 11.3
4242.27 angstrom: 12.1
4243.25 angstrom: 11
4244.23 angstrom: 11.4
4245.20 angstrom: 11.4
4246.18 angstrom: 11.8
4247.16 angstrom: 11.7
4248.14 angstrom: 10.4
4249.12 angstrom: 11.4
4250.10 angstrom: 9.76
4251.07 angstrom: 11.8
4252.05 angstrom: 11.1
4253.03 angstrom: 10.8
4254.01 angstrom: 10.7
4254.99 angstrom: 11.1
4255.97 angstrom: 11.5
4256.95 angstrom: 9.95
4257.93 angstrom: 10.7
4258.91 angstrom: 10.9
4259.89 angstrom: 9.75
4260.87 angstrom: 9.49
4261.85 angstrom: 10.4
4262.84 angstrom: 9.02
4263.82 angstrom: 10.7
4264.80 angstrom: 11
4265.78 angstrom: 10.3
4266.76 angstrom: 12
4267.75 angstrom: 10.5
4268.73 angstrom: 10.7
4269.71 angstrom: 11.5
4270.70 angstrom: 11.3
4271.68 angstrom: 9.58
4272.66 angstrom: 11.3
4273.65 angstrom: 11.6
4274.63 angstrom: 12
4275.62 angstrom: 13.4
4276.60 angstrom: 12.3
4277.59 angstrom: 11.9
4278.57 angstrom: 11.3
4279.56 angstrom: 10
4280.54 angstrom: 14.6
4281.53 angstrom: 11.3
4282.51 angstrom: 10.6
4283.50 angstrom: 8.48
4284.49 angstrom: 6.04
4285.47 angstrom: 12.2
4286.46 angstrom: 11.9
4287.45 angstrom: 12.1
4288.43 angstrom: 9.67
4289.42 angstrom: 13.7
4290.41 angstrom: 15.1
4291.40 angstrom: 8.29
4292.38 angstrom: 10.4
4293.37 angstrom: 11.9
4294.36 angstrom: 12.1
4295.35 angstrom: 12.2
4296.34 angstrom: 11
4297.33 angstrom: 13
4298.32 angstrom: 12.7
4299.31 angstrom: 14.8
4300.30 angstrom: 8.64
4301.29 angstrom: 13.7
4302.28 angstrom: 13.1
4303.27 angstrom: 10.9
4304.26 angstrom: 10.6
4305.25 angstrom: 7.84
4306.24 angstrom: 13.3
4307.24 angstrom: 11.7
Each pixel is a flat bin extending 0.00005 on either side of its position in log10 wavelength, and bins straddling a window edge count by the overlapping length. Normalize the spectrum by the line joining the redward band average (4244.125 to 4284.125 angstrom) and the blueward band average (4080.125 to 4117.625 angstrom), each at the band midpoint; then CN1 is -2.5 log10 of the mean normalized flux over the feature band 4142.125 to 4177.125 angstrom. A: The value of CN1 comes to 0.11 mag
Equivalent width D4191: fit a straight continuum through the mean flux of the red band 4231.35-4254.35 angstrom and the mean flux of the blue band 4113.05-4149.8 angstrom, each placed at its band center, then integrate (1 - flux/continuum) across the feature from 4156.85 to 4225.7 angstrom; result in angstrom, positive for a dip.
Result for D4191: 3.6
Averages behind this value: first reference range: 11.4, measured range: 10.8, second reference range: 11.4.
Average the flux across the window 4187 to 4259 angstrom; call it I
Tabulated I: 10.9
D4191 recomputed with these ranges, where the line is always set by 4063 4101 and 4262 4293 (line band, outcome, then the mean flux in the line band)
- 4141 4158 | 1.65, 10.7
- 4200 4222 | 2.17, 10.4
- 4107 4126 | -0.63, 12.5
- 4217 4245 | 0.41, 11.2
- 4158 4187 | 1.74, 11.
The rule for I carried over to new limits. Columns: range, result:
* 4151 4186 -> 10.9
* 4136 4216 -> 10.8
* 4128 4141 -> 10.9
